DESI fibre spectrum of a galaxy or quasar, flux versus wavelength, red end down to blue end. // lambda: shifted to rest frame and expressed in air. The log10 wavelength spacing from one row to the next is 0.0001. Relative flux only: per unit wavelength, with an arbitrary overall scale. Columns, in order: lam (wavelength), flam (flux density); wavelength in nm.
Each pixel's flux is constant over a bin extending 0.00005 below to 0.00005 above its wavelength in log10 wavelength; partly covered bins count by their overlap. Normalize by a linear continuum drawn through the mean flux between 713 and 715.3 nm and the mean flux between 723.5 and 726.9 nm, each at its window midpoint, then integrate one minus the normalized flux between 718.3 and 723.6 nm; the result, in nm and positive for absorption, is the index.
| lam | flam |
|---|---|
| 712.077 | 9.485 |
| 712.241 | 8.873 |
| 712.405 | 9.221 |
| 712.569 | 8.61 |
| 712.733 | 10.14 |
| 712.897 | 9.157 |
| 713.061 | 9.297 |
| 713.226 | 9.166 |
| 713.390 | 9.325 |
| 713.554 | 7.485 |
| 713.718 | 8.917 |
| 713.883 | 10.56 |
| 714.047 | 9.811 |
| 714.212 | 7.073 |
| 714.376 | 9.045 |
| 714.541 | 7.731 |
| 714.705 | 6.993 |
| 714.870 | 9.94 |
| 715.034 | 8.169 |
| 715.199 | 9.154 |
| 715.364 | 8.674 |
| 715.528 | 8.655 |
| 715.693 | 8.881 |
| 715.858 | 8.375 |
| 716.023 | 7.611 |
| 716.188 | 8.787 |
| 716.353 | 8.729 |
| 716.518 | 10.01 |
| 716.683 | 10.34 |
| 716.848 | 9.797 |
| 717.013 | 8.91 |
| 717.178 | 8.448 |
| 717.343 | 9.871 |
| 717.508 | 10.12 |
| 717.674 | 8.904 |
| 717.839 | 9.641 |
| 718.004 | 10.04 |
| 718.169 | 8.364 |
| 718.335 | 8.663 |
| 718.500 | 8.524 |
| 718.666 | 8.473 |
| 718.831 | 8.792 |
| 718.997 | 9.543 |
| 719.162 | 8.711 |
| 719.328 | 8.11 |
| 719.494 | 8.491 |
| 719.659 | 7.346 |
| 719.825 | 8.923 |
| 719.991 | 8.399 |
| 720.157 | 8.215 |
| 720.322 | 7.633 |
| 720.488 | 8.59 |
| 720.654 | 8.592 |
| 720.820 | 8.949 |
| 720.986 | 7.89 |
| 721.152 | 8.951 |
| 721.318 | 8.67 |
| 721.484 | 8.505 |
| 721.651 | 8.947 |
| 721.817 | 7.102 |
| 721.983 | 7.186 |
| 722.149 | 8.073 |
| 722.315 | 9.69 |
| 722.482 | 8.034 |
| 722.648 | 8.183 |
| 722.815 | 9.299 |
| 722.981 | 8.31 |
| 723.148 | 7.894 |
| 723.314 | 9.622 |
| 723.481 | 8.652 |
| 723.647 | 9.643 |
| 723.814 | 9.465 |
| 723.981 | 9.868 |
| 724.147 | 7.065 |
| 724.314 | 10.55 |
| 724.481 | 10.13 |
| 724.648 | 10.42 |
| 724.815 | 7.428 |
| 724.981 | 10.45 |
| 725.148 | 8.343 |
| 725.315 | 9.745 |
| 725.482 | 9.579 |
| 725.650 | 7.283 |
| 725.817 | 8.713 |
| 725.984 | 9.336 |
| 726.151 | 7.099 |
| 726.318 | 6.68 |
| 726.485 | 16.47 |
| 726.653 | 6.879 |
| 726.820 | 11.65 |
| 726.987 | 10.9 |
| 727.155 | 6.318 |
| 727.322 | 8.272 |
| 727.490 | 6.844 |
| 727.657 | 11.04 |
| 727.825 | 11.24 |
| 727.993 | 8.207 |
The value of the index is 0.37 nm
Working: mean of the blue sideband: 8.75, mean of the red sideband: 9.33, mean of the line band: 8.47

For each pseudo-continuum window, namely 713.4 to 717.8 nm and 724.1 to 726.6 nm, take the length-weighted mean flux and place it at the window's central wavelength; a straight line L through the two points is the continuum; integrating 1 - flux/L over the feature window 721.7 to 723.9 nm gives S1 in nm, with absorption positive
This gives 0.151 nm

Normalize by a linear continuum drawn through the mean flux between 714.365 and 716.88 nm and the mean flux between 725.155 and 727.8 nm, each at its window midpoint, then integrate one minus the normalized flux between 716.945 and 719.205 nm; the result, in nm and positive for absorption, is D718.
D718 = -0.06 nm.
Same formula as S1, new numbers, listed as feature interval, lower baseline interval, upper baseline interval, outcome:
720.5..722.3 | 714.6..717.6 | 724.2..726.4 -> 0.114 nm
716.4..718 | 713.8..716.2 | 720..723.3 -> -0.191 nm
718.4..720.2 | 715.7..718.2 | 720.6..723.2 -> 0.063 nm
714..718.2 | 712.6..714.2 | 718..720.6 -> -0.026 nm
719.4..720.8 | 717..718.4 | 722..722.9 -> 0.092 nm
